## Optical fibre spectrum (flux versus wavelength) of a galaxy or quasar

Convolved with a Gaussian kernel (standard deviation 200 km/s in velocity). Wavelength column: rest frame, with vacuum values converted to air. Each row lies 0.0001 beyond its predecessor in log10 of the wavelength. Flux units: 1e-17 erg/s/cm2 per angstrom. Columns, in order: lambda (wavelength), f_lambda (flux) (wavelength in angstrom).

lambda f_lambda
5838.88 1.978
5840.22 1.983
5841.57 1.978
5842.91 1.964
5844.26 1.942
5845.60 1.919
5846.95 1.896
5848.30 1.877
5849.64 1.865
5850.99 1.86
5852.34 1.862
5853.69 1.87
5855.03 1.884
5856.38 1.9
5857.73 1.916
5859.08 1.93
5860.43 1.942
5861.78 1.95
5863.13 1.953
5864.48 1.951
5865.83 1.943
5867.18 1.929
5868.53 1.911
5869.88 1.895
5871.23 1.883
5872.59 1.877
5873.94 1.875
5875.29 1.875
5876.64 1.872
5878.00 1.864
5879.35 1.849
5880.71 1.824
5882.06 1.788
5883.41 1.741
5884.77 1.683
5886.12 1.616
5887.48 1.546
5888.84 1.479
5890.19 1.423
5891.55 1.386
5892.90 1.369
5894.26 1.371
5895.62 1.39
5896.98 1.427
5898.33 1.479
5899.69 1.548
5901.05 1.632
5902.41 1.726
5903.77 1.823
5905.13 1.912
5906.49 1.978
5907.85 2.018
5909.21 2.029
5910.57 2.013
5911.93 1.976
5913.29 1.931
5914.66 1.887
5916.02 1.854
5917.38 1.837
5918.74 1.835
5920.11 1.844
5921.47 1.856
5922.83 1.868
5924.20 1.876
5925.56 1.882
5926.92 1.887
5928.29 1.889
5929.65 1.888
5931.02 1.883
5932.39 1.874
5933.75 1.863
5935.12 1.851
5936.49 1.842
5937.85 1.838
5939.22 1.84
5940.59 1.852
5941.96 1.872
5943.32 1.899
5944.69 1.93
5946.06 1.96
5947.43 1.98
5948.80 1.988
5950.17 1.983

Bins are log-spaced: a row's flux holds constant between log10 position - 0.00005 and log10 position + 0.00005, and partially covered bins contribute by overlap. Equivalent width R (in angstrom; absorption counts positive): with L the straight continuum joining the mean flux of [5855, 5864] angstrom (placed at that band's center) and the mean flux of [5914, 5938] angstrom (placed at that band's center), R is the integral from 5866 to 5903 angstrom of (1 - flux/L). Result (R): 4.4 angstrom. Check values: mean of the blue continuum 1.93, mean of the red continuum 1.87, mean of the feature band 1.68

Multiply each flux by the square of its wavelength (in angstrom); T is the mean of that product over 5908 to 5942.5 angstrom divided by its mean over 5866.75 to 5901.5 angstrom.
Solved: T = 1.14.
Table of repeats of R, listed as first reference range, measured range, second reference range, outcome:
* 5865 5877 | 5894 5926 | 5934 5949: 1.65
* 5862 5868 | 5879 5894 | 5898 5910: 2.18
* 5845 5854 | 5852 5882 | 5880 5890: -2.19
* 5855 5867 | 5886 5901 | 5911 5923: 3.49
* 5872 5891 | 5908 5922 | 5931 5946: -0.75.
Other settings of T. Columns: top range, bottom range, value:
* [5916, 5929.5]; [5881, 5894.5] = 1.21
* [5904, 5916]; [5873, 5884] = 1.07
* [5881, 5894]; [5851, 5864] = 0.83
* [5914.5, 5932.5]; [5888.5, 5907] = 1.20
